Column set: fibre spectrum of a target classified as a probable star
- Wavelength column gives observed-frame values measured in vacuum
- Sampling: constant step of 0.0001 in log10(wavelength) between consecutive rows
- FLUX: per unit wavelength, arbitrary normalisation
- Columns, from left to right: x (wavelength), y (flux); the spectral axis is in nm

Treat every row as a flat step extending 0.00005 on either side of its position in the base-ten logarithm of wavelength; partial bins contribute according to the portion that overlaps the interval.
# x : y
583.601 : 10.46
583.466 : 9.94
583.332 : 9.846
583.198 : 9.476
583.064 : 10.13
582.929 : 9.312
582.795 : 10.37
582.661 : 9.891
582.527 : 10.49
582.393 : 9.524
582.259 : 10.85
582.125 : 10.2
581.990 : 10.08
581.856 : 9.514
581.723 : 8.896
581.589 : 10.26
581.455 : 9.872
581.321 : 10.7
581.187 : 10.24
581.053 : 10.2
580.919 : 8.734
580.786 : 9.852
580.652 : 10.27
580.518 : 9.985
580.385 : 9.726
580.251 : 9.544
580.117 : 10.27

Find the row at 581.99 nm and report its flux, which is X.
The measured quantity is 10.08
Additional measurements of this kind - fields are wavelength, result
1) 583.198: 9.476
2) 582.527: 10.49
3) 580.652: 10.27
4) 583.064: 10.13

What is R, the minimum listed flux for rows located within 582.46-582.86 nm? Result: 9.891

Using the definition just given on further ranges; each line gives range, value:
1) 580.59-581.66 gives 8.734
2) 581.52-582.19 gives 8.896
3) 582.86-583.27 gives 9.312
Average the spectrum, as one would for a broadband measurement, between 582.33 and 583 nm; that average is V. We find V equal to 9.92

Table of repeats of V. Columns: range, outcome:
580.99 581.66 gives 10.2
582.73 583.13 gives 9.92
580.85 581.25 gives 9.73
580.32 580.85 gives 9.96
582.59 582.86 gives 10.1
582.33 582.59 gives 10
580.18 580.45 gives 9.62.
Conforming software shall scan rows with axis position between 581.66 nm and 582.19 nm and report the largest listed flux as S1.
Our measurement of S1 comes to 10.2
